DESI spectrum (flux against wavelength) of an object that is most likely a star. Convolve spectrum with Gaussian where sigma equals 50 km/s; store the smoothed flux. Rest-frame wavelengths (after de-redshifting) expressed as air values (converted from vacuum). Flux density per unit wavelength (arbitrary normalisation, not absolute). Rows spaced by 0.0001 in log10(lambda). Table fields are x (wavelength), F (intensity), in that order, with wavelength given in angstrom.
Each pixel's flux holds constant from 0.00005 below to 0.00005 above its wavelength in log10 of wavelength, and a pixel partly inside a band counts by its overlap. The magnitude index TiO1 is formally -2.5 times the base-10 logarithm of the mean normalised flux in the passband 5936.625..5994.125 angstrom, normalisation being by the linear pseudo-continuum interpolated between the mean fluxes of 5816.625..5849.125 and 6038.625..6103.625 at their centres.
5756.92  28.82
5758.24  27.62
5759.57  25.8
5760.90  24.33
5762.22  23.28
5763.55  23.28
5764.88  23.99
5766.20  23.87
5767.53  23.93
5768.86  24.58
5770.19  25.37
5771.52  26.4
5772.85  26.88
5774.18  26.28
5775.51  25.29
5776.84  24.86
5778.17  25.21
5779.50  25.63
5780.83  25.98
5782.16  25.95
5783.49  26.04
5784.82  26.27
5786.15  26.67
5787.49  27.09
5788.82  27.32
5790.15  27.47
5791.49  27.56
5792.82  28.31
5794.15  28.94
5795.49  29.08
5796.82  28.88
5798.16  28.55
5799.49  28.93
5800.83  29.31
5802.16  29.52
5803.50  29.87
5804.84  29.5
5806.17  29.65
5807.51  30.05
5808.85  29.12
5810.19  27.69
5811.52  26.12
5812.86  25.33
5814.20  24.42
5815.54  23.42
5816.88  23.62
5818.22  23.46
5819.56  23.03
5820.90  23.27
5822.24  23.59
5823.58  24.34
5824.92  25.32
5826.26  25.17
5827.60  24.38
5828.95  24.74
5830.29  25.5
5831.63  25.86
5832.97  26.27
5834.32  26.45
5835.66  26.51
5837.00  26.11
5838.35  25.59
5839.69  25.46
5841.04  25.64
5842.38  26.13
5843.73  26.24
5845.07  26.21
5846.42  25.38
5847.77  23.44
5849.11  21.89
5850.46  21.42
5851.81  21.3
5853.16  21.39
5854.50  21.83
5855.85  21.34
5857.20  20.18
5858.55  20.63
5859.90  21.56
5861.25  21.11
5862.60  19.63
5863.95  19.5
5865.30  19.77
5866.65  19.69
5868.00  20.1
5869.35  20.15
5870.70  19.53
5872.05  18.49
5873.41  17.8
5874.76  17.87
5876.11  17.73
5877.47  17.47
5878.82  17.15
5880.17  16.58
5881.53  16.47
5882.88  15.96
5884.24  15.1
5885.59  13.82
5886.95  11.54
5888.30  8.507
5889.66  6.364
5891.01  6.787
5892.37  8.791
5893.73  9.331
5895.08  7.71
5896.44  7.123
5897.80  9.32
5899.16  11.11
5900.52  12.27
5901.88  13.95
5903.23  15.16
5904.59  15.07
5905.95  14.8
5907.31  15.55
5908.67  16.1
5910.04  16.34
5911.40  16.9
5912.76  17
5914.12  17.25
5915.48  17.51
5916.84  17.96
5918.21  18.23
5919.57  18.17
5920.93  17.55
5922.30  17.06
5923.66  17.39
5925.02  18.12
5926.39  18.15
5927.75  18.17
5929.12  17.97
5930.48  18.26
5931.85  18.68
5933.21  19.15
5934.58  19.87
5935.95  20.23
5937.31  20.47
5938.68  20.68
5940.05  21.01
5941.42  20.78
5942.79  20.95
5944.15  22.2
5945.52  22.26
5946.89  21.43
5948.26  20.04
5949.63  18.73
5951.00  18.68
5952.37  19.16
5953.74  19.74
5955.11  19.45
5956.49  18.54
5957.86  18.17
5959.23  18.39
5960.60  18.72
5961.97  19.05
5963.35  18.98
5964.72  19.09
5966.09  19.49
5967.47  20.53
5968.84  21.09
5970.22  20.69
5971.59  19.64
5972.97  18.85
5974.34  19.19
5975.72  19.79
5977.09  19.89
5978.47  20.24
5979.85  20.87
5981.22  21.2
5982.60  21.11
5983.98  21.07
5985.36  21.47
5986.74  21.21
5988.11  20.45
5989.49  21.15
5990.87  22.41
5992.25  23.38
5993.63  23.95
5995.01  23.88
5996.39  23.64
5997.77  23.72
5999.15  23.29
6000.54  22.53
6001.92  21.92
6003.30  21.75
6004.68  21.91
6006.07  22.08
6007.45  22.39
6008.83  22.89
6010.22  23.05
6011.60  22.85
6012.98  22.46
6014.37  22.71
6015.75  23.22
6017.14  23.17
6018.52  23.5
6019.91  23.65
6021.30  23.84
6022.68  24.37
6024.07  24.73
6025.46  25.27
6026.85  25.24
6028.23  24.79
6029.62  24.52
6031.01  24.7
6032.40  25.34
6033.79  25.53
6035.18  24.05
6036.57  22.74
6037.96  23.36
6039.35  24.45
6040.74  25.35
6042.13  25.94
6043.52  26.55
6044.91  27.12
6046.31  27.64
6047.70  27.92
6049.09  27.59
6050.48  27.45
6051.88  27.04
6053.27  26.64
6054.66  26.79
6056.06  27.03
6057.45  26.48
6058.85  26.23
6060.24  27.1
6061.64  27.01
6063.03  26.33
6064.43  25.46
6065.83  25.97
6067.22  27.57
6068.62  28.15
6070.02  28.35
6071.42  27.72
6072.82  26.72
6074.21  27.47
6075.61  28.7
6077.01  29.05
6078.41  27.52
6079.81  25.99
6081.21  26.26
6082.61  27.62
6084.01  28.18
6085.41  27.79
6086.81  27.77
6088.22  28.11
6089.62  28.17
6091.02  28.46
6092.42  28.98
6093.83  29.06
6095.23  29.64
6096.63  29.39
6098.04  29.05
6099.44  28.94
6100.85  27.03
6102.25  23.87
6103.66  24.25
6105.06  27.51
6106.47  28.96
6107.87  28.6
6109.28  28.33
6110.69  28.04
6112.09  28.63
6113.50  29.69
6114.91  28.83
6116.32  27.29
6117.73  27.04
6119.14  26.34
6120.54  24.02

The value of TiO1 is 0.28 mag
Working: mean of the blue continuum 25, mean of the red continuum 27.3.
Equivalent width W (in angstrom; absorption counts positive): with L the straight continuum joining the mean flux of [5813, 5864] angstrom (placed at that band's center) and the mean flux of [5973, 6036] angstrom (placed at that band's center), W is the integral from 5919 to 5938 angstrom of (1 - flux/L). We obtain 3.8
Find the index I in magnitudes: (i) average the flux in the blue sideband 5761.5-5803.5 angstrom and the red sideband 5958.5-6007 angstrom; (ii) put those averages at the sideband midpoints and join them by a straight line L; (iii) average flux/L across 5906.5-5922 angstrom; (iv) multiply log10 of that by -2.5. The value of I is 0.32 mag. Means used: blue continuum 26.5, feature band 17.1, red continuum 21.1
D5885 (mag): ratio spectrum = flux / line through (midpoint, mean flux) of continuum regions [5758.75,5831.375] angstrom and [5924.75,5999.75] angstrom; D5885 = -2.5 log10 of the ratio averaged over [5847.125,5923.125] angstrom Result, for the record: 0.37 mag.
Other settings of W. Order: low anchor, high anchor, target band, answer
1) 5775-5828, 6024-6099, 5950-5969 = 5.4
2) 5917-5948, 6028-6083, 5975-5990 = 1.0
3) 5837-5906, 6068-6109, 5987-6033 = 1.7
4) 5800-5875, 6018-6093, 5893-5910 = 8.4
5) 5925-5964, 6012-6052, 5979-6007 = 0.5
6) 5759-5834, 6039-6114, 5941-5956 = 3.7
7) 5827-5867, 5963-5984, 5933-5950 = 0.2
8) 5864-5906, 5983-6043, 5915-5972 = -2.8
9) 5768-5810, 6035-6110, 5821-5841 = 1.5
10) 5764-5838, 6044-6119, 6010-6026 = 2.2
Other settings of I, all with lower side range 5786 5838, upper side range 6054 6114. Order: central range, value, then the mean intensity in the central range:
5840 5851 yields 0.09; 24.6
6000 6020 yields 0.21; 22.6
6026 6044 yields 0.11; 24.8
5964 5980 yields 0.34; 19.9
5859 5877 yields 0.35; 19.4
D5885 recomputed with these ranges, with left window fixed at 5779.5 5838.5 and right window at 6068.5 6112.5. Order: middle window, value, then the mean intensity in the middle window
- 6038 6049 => 0.054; 26.3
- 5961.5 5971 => 0.346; 19.9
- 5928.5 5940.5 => 0.356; 19.6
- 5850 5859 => 0.257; 21.2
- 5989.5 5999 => 0.177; 23.3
